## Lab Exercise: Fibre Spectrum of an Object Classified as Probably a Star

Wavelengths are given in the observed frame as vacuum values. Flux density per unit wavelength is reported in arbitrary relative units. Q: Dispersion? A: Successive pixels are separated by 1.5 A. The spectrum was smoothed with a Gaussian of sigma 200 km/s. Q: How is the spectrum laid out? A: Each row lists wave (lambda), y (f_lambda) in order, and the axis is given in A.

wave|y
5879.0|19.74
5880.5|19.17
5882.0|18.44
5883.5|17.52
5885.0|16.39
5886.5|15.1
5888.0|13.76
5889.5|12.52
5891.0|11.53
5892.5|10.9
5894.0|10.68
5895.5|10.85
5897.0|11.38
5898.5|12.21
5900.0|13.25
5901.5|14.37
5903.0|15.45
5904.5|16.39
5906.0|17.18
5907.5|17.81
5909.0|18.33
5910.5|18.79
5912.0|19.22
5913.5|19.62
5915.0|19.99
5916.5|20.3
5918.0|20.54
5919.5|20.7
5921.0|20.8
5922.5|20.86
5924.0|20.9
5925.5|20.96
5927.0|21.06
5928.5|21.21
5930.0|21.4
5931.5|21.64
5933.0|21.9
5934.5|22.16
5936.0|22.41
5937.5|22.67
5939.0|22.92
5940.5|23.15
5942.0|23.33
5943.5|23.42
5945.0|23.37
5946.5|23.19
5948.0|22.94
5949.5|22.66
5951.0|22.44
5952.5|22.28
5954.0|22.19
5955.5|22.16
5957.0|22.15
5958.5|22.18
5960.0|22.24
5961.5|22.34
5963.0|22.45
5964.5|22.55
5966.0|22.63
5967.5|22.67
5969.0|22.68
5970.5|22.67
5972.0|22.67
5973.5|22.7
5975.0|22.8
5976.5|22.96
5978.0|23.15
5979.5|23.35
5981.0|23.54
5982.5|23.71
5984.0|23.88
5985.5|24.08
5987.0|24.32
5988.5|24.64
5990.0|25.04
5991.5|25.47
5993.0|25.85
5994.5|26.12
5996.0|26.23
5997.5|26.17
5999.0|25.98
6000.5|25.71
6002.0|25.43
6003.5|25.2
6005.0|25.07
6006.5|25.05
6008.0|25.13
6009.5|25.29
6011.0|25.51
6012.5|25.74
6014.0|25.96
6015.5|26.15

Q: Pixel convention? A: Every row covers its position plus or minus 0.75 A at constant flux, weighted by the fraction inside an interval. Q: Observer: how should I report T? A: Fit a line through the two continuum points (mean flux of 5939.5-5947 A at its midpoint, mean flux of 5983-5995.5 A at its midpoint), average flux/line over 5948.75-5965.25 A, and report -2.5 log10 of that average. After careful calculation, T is 0.068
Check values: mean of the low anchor 23.3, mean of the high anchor 24.9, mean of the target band 22.3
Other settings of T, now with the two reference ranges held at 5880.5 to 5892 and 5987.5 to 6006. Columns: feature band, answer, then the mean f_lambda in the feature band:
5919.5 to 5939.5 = -0.122 mag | 21.6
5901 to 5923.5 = -0.064 mag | 18.8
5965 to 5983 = 0.022 mag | 22.9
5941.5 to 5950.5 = -0.115 mag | 23.1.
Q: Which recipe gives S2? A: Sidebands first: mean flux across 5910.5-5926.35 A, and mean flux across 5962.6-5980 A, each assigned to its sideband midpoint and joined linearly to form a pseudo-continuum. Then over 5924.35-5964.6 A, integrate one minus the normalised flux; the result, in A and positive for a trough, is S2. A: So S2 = -1.5 A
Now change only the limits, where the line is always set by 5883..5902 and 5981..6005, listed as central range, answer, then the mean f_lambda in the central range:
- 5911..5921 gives -2.7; 20.1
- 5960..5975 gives -0.4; 22.6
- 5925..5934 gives -2.0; 21.4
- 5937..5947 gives -2.2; 23.2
